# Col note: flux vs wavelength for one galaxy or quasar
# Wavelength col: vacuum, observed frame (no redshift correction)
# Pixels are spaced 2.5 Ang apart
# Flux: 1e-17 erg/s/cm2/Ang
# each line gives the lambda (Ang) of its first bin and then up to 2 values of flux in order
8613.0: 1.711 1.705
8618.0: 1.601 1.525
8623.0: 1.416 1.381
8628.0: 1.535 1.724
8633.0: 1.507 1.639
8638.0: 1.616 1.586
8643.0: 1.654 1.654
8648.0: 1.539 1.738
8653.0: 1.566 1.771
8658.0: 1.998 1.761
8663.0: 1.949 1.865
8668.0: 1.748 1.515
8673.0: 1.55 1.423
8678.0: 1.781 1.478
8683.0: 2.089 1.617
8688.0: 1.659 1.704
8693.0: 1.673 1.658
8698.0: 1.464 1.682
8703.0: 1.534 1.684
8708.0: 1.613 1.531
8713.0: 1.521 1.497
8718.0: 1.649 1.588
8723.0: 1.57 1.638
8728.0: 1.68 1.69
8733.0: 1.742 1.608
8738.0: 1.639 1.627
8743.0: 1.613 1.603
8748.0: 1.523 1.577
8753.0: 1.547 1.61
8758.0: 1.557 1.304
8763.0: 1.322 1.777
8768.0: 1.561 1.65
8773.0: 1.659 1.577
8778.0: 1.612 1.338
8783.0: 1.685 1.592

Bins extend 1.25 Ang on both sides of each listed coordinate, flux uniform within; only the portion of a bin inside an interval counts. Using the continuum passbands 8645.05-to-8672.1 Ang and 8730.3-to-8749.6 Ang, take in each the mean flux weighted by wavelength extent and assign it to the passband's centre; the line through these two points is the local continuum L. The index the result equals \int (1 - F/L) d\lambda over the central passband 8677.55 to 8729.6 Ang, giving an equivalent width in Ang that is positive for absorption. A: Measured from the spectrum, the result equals 1.4 Ang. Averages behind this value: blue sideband 1.74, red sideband 1.63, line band 1.63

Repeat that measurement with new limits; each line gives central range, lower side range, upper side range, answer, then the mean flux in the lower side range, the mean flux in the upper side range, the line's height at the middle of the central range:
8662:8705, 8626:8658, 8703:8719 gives -1.81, 1.64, 1.58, 1.6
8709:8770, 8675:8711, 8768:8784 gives 1.05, 1.65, 1.58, 1.61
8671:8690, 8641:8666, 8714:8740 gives 0.52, 1.74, 1.63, 1.7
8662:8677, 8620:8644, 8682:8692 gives 0.17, 1.56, 1.76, 1.69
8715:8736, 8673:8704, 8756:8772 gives -0.59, 1.64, 1.53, 1.59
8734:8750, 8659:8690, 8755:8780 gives -0.07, 1.71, 1.55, 1.6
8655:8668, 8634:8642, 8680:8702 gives -1.77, 1.61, 1.67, 1.64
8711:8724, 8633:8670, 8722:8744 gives 0.75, 1.71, 1.65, 1.66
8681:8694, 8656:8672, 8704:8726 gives -0.25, 1.8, 1.59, 1.7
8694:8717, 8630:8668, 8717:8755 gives 1.00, 1.71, 1.62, 1.65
